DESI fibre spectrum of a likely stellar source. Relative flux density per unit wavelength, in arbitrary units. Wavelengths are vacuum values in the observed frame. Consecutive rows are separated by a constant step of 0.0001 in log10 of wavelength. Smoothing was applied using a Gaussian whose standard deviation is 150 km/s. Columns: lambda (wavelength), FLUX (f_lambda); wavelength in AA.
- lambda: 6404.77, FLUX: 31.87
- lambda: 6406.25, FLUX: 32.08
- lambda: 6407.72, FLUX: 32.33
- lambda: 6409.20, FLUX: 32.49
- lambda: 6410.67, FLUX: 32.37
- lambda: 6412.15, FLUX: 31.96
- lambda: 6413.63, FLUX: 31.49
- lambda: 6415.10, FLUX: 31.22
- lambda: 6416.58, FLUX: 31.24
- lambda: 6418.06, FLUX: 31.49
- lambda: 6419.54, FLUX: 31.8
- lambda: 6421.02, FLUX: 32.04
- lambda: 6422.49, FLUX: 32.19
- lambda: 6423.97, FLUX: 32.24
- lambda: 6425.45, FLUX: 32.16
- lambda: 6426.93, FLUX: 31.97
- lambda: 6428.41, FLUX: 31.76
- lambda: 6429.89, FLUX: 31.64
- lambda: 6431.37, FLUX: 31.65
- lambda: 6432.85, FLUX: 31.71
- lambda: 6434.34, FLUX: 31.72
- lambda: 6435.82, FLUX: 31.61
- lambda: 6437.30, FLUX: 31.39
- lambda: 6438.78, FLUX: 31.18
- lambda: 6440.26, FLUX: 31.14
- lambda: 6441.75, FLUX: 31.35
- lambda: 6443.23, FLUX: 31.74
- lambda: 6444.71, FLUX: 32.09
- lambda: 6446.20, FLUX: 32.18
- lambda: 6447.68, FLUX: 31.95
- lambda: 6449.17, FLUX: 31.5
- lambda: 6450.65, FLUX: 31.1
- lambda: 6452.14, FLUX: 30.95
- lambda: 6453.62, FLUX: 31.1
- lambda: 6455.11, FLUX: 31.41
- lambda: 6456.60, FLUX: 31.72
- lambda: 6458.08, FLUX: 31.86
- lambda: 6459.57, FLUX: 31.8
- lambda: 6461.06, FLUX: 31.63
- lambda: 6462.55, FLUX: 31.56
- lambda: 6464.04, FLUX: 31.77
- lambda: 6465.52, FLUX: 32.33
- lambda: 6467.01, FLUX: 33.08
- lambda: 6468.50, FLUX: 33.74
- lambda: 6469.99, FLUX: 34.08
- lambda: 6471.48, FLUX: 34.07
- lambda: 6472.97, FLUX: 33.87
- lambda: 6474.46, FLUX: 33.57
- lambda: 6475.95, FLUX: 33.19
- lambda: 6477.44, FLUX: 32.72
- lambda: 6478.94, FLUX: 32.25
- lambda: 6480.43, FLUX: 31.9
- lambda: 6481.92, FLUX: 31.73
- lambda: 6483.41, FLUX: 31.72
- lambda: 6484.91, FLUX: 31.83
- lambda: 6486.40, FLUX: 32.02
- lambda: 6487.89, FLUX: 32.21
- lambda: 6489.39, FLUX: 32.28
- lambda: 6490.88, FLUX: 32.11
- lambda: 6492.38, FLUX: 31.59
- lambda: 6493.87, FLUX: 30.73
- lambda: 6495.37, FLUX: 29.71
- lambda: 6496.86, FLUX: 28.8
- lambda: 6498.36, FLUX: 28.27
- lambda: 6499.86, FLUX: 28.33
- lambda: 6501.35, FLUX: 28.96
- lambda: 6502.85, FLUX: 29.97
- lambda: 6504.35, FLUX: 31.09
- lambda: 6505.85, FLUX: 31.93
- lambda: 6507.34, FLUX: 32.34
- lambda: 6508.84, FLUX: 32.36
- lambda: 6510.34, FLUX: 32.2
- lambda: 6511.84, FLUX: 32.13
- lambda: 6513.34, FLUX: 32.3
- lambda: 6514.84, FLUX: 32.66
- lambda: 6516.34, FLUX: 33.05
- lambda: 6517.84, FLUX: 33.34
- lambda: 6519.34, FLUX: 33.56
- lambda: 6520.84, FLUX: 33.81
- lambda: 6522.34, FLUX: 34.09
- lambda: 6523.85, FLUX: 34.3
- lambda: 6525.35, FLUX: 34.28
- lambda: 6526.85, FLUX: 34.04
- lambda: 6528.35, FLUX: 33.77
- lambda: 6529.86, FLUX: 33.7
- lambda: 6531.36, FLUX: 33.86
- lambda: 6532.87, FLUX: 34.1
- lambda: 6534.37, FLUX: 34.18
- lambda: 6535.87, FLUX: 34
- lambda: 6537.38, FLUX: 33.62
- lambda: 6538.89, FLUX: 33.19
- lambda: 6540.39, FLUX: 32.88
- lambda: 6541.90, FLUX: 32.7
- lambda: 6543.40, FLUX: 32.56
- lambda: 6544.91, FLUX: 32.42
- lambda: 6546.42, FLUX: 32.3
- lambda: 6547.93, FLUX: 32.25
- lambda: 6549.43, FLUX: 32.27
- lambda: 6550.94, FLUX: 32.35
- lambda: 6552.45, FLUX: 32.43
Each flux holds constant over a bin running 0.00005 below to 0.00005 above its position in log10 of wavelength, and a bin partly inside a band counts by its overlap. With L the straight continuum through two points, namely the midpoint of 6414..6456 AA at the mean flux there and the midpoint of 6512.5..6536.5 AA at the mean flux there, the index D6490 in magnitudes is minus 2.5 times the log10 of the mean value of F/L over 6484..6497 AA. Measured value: 0.05 mag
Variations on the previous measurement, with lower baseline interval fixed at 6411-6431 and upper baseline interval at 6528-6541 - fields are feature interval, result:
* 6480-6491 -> 0.03 mag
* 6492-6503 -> 0.13 mag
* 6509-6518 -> 0.03 mag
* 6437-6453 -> 0.02 mag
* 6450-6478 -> 0.00 mag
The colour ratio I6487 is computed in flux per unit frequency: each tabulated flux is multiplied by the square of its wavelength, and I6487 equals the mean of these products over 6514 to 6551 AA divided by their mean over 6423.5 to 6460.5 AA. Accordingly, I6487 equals 1.08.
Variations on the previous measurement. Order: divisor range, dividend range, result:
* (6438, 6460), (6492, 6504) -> 0.95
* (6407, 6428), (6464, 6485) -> 1.05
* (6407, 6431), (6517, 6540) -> 1.10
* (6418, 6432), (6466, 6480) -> 1.06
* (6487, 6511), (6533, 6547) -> 1.09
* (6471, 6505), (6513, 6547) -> 1.08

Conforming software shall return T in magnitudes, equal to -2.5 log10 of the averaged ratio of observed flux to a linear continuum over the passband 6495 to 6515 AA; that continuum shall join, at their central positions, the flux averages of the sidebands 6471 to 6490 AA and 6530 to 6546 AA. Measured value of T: 0.07 mag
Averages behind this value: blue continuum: 32.5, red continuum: 33.3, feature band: 30.8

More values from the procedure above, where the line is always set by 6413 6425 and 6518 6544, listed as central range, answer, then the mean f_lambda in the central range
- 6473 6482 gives 0.00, 32.7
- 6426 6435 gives 0.01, 31.7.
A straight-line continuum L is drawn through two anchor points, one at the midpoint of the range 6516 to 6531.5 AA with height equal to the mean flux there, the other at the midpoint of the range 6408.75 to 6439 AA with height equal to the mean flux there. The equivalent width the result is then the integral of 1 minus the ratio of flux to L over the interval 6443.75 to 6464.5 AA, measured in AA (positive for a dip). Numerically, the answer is 0.5 AA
